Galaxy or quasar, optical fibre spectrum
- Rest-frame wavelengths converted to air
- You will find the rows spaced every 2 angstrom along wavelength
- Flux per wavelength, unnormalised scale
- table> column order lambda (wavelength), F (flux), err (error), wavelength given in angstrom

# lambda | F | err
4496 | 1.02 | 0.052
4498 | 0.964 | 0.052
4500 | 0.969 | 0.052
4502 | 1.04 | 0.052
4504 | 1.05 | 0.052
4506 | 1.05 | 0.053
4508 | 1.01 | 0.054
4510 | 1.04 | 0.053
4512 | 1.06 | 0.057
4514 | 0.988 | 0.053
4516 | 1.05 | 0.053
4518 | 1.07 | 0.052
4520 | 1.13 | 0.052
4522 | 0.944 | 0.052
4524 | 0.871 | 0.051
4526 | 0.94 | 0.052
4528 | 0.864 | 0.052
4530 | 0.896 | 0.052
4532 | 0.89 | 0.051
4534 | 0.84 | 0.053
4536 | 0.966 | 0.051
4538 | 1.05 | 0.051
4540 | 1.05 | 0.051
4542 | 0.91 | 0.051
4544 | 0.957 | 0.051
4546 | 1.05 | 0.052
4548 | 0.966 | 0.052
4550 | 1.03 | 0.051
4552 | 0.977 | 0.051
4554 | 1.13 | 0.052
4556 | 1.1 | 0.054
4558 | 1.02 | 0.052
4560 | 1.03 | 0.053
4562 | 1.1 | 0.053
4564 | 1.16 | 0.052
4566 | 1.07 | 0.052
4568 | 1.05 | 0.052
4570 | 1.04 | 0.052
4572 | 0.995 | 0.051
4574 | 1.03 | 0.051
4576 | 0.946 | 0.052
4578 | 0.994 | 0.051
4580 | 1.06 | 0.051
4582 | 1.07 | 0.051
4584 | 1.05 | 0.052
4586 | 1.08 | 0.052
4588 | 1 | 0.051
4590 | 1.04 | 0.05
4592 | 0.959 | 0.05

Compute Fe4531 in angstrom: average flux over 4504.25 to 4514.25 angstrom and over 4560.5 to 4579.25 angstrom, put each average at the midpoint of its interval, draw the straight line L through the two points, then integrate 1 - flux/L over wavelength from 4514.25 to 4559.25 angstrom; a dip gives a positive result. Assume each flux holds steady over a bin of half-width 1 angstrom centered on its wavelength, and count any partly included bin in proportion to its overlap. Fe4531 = 2.2 angstrom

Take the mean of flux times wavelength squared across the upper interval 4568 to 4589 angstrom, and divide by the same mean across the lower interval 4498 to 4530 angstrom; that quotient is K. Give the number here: 1.06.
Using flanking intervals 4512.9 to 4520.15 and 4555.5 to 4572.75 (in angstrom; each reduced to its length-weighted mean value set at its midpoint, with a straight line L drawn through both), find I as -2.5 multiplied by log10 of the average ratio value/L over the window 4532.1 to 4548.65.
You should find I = 0.09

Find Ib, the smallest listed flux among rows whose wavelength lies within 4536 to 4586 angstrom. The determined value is 0.91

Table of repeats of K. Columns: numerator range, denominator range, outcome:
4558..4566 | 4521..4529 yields 1.22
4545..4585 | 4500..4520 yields 1.03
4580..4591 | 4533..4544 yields 1.11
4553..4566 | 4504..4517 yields 1.08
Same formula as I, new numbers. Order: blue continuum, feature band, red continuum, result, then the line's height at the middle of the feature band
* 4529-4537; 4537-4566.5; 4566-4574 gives -0.08 mag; 0.967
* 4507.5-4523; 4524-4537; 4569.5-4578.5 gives 0.15 mag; 1.03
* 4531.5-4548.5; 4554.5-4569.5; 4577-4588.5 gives -0.07 mag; 1.01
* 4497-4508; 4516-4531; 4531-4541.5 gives 0.02 mag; 0.979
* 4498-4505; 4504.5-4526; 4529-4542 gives -0.04 mag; 0.985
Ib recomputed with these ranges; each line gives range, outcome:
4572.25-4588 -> 0.946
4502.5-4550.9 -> 0.84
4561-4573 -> 0.995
